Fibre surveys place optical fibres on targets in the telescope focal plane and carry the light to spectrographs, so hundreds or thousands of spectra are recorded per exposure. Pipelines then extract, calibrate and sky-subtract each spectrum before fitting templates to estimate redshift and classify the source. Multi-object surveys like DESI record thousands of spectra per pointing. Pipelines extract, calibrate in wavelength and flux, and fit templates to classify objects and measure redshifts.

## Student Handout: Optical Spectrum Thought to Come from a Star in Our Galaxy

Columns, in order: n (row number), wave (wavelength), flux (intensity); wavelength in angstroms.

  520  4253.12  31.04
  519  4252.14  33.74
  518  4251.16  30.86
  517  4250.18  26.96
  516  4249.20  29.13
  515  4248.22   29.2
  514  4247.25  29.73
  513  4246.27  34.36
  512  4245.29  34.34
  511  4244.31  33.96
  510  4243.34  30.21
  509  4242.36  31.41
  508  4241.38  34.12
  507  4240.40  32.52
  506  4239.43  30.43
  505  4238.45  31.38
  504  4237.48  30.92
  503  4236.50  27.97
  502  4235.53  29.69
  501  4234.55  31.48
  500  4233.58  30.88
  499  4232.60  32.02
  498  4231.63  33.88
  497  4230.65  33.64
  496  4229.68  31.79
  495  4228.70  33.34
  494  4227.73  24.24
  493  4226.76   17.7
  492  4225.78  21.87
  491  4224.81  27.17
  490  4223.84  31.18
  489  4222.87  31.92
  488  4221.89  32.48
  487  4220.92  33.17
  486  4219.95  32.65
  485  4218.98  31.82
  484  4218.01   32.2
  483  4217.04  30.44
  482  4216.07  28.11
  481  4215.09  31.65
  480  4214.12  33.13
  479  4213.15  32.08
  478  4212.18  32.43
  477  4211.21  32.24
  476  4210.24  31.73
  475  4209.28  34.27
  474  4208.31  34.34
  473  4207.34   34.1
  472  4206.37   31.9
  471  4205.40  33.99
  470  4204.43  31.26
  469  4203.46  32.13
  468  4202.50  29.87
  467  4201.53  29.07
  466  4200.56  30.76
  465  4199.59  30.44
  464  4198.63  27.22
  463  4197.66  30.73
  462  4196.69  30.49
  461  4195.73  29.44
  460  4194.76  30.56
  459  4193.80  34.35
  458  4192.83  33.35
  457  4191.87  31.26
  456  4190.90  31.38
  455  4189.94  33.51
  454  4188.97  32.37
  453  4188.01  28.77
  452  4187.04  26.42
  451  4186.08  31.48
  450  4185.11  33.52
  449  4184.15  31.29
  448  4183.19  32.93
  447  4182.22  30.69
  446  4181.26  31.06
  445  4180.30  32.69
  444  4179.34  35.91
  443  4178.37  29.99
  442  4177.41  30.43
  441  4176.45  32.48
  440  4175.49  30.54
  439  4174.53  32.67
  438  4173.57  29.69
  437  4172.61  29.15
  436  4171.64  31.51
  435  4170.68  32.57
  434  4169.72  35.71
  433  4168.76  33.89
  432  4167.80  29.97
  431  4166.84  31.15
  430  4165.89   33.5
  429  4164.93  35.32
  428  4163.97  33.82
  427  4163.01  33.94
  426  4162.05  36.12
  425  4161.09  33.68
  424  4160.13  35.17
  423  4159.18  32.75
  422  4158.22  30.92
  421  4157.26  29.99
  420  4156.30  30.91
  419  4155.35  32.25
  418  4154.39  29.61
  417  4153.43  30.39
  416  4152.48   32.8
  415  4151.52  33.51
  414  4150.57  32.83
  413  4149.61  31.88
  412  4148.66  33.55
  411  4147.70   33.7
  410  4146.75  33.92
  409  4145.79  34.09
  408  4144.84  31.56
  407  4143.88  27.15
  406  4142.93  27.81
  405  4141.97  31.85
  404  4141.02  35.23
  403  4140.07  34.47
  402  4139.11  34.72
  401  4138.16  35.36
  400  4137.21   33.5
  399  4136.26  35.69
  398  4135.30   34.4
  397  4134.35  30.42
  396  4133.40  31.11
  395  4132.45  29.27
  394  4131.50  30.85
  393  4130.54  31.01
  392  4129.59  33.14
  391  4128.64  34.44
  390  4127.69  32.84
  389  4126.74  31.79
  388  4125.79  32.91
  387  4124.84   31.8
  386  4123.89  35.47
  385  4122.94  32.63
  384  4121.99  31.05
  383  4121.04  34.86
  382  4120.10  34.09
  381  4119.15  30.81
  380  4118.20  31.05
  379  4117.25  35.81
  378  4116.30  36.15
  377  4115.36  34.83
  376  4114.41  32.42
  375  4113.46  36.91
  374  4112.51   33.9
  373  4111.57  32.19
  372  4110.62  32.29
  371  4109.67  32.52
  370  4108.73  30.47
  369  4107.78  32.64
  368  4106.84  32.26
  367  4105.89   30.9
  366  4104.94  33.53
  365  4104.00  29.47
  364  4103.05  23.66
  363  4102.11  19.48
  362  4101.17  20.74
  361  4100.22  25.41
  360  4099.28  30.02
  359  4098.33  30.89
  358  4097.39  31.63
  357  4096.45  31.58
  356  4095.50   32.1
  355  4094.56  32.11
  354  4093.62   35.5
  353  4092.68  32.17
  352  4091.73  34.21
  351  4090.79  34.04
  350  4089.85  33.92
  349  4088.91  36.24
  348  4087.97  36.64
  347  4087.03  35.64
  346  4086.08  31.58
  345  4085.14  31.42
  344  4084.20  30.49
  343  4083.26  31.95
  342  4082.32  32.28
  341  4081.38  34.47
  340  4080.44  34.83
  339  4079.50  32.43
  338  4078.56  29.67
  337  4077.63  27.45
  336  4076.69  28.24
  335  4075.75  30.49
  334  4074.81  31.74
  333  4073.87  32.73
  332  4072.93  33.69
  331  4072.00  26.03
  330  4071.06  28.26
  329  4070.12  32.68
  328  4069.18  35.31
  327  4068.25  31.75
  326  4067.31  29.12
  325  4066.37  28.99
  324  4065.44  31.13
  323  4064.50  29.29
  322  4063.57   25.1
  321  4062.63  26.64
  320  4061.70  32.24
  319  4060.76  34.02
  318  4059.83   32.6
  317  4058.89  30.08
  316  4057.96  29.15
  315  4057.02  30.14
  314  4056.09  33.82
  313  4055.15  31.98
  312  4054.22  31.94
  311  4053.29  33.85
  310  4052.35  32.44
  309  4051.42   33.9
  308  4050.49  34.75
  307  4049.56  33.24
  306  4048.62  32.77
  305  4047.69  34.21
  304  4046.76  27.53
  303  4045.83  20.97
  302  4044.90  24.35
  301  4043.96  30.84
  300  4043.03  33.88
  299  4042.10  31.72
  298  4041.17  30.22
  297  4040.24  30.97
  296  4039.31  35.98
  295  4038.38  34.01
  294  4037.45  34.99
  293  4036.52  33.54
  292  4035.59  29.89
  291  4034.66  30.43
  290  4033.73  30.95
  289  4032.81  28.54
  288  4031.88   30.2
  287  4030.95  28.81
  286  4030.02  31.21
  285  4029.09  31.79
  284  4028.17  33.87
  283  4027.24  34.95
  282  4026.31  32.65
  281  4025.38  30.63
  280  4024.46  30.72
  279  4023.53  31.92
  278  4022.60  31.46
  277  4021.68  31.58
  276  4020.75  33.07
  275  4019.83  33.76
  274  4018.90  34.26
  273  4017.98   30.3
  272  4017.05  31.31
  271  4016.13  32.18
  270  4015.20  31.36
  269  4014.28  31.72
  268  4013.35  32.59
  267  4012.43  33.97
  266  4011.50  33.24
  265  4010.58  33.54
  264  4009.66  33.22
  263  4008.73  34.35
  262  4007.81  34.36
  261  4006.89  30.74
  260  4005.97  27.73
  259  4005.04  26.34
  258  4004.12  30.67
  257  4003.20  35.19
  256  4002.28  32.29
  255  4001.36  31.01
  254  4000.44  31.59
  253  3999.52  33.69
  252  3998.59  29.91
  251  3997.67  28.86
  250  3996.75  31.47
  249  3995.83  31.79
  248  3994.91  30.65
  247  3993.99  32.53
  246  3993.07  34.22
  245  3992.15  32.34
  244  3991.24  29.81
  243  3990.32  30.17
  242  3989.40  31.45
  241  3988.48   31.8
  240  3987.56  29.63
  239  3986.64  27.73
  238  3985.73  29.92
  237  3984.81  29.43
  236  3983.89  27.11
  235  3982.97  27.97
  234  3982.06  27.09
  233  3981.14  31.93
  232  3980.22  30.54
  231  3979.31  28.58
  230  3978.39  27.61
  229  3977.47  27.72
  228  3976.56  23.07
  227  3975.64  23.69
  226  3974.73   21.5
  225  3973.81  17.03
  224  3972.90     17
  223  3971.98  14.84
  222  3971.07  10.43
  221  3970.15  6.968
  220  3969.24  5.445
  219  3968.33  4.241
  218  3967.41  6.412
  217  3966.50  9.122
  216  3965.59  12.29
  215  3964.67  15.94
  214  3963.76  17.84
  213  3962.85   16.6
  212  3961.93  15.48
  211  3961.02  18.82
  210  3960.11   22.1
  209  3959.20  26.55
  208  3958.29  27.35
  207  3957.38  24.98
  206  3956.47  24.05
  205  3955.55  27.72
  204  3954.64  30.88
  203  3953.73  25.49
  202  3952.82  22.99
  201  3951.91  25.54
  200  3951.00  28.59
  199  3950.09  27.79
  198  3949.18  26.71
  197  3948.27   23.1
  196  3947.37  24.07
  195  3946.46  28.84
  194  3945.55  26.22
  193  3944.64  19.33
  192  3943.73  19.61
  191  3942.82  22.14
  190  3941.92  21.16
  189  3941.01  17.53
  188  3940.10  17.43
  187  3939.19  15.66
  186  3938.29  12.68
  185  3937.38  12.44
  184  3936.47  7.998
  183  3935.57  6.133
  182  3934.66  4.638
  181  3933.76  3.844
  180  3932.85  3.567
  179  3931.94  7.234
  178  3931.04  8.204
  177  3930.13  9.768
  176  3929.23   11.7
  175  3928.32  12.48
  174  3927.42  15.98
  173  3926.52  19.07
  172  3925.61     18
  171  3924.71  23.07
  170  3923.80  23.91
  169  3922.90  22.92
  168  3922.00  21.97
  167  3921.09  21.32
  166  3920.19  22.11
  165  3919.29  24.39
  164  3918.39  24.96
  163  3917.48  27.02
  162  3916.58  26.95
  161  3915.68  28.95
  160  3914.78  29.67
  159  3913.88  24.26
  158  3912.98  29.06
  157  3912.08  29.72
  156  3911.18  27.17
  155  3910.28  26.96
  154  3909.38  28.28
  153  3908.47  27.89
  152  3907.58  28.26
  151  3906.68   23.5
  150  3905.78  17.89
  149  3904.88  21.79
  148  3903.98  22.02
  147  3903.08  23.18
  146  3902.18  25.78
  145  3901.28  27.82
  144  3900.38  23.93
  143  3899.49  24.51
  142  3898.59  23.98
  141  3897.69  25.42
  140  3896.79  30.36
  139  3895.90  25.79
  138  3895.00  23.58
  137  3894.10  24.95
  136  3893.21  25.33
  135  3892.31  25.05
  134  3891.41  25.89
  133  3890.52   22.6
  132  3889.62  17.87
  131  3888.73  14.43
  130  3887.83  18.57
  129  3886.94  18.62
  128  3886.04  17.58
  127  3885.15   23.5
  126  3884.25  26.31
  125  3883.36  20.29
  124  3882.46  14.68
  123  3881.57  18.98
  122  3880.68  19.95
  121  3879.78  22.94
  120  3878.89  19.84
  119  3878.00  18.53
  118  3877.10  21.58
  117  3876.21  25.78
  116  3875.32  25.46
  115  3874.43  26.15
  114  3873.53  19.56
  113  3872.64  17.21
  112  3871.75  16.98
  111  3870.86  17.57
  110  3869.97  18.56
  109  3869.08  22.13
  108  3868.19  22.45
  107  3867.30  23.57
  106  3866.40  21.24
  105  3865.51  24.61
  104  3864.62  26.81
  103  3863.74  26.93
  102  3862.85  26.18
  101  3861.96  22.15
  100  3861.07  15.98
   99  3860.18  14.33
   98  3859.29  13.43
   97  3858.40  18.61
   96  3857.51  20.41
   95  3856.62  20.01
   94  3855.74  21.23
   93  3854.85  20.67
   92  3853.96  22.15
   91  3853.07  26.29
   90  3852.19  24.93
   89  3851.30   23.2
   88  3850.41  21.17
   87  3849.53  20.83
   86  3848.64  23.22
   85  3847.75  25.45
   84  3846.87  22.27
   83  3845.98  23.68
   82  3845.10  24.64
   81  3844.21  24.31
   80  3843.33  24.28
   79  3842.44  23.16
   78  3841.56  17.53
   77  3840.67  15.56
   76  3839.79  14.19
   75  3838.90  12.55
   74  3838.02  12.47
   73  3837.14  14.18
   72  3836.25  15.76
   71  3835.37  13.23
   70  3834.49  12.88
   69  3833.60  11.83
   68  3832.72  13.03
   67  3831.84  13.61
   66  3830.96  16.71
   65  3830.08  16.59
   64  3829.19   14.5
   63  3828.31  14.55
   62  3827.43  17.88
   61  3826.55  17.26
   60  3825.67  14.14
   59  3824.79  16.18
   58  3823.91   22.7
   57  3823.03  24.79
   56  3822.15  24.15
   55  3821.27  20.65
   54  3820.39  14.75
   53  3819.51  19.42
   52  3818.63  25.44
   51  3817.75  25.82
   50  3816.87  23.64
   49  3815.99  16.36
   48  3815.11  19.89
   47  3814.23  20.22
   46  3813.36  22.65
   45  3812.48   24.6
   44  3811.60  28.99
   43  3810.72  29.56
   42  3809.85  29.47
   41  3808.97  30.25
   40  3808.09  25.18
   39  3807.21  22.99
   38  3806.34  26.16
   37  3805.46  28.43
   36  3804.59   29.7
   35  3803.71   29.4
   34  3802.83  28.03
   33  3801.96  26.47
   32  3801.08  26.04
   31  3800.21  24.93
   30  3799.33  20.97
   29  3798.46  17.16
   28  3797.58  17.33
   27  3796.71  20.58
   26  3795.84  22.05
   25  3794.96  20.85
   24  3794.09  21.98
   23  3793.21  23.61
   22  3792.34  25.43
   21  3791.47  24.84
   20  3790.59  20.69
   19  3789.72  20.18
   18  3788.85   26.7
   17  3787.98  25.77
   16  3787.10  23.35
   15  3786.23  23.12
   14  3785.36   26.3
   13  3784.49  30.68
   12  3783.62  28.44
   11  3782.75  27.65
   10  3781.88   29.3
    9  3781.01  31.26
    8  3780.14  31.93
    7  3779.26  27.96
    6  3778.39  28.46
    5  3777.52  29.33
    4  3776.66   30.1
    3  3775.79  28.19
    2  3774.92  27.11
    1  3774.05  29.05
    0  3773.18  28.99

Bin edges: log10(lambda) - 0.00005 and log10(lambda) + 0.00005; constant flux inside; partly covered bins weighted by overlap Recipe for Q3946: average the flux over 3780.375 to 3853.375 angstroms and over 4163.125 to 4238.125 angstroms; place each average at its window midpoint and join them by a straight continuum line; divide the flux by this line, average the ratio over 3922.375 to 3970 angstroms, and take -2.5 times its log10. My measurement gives 0.38 mag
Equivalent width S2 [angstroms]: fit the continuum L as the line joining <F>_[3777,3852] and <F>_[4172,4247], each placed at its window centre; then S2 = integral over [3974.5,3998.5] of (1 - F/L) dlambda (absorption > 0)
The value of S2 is -2.88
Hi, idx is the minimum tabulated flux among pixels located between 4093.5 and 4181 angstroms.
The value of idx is 19.48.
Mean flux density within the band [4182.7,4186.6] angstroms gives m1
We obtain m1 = 32.2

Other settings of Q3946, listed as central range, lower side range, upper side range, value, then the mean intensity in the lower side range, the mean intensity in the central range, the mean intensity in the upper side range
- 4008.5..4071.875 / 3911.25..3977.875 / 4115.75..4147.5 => -0.21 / 19.1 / 31.5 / 32.8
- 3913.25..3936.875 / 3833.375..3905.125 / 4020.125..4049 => 0.37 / 21.2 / 17.4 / 31.3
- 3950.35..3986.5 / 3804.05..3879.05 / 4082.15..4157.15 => 0.21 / 20.8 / 21.4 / 32.2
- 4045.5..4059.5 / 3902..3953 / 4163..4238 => -0.23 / 20.5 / 31.5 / 31.3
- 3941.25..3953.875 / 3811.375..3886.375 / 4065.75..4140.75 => 0.02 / 20.1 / 24.3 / 32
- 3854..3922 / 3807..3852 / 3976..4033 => 0.04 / 20.1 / 22.8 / 31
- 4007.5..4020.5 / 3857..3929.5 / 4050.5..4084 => -0.15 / 22.5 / 32.9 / 31.2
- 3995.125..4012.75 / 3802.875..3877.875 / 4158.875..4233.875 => -0.22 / 21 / 31.7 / 31.5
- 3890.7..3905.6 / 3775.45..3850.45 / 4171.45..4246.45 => -0.02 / 22.3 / 24.8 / 31.2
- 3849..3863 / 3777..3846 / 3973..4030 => 0.17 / 22.2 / 20.6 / 30.5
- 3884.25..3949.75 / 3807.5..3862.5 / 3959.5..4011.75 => 0.09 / 20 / 21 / 25.4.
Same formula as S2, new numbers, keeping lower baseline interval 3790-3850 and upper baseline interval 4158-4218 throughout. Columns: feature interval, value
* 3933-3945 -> 5.4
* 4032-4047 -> -1.7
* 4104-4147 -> -3.9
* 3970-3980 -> 2.0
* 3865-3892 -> 2.3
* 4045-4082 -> -3.6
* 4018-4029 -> -2.2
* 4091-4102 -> -0.4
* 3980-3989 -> -1.2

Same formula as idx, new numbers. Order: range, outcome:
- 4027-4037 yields 28.54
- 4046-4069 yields 25.1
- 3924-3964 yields 3.567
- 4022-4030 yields 30.63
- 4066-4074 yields 26.03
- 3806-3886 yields 11.83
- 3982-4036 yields 26.34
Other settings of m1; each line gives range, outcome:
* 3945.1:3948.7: 25.6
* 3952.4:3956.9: 26.2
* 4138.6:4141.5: 34.8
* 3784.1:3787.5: 25.9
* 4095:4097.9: 31.8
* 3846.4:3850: 22.9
